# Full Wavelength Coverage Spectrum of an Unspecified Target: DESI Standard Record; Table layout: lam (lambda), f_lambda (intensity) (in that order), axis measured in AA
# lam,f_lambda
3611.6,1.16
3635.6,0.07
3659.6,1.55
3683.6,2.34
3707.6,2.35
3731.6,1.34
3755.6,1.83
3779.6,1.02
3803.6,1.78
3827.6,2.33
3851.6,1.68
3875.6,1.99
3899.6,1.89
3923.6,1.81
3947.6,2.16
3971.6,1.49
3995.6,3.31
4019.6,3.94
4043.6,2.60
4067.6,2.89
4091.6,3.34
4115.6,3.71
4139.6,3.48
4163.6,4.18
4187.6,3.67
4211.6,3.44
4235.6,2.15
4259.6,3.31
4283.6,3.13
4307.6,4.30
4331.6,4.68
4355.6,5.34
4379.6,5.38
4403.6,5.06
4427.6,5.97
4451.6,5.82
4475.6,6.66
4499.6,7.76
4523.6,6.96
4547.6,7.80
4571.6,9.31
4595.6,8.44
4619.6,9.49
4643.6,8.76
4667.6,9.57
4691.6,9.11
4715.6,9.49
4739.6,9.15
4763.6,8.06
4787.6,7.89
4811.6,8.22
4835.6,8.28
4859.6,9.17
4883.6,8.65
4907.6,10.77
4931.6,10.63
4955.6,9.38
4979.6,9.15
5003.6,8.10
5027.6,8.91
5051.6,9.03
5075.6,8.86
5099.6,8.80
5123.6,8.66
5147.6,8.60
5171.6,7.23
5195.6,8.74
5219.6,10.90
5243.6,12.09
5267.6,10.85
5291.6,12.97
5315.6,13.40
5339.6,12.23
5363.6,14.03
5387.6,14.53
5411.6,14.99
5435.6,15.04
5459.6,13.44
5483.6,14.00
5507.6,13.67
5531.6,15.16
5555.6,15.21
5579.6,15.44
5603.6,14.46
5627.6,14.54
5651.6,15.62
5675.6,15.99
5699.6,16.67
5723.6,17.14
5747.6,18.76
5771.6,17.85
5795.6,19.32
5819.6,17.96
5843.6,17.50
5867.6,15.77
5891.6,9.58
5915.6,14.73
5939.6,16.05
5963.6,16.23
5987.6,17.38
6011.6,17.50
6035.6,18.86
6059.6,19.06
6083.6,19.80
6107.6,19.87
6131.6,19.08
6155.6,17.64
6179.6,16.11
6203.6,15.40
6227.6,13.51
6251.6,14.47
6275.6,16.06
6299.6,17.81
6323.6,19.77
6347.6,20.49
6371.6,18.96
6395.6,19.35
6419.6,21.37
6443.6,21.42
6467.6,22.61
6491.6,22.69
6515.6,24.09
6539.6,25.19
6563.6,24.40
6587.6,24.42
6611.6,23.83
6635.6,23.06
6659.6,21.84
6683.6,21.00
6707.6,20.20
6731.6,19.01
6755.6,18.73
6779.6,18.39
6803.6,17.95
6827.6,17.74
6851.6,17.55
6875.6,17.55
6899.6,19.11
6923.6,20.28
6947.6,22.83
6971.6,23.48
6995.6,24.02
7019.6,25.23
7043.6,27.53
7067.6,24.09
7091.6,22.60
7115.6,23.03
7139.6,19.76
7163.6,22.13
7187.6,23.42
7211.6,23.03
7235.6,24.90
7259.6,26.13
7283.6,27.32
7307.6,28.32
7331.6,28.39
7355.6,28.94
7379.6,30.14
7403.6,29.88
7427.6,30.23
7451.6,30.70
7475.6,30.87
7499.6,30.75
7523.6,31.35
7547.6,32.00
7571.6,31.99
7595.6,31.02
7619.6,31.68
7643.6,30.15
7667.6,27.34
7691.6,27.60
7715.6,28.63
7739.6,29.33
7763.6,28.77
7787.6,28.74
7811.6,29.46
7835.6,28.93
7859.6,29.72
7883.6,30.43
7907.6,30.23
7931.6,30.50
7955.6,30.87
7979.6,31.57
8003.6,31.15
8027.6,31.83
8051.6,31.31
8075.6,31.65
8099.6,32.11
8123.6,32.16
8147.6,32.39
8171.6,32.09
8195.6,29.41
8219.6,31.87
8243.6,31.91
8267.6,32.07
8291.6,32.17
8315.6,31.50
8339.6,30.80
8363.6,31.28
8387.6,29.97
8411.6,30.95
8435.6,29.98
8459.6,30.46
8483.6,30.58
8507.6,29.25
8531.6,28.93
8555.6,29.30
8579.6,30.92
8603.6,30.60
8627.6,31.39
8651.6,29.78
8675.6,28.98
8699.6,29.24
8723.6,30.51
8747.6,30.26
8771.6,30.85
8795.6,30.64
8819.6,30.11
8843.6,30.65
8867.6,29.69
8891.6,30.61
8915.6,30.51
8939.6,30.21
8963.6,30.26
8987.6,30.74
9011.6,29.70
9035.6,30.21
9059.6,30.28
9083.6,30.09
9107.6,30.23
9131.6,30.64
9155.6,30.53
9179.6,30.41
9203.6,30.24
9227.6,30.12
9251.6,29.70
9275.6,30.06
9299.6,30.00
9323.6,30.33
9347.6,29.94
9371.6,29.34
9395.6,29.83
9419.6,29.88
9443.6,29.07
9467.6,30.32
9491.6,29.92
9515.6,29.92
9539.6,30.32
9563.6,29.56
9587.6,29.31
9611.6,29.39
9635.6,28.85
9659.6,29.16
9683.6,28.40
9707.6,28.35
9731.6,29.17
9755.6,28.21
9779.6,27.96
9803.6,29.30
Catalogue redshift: 0.00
